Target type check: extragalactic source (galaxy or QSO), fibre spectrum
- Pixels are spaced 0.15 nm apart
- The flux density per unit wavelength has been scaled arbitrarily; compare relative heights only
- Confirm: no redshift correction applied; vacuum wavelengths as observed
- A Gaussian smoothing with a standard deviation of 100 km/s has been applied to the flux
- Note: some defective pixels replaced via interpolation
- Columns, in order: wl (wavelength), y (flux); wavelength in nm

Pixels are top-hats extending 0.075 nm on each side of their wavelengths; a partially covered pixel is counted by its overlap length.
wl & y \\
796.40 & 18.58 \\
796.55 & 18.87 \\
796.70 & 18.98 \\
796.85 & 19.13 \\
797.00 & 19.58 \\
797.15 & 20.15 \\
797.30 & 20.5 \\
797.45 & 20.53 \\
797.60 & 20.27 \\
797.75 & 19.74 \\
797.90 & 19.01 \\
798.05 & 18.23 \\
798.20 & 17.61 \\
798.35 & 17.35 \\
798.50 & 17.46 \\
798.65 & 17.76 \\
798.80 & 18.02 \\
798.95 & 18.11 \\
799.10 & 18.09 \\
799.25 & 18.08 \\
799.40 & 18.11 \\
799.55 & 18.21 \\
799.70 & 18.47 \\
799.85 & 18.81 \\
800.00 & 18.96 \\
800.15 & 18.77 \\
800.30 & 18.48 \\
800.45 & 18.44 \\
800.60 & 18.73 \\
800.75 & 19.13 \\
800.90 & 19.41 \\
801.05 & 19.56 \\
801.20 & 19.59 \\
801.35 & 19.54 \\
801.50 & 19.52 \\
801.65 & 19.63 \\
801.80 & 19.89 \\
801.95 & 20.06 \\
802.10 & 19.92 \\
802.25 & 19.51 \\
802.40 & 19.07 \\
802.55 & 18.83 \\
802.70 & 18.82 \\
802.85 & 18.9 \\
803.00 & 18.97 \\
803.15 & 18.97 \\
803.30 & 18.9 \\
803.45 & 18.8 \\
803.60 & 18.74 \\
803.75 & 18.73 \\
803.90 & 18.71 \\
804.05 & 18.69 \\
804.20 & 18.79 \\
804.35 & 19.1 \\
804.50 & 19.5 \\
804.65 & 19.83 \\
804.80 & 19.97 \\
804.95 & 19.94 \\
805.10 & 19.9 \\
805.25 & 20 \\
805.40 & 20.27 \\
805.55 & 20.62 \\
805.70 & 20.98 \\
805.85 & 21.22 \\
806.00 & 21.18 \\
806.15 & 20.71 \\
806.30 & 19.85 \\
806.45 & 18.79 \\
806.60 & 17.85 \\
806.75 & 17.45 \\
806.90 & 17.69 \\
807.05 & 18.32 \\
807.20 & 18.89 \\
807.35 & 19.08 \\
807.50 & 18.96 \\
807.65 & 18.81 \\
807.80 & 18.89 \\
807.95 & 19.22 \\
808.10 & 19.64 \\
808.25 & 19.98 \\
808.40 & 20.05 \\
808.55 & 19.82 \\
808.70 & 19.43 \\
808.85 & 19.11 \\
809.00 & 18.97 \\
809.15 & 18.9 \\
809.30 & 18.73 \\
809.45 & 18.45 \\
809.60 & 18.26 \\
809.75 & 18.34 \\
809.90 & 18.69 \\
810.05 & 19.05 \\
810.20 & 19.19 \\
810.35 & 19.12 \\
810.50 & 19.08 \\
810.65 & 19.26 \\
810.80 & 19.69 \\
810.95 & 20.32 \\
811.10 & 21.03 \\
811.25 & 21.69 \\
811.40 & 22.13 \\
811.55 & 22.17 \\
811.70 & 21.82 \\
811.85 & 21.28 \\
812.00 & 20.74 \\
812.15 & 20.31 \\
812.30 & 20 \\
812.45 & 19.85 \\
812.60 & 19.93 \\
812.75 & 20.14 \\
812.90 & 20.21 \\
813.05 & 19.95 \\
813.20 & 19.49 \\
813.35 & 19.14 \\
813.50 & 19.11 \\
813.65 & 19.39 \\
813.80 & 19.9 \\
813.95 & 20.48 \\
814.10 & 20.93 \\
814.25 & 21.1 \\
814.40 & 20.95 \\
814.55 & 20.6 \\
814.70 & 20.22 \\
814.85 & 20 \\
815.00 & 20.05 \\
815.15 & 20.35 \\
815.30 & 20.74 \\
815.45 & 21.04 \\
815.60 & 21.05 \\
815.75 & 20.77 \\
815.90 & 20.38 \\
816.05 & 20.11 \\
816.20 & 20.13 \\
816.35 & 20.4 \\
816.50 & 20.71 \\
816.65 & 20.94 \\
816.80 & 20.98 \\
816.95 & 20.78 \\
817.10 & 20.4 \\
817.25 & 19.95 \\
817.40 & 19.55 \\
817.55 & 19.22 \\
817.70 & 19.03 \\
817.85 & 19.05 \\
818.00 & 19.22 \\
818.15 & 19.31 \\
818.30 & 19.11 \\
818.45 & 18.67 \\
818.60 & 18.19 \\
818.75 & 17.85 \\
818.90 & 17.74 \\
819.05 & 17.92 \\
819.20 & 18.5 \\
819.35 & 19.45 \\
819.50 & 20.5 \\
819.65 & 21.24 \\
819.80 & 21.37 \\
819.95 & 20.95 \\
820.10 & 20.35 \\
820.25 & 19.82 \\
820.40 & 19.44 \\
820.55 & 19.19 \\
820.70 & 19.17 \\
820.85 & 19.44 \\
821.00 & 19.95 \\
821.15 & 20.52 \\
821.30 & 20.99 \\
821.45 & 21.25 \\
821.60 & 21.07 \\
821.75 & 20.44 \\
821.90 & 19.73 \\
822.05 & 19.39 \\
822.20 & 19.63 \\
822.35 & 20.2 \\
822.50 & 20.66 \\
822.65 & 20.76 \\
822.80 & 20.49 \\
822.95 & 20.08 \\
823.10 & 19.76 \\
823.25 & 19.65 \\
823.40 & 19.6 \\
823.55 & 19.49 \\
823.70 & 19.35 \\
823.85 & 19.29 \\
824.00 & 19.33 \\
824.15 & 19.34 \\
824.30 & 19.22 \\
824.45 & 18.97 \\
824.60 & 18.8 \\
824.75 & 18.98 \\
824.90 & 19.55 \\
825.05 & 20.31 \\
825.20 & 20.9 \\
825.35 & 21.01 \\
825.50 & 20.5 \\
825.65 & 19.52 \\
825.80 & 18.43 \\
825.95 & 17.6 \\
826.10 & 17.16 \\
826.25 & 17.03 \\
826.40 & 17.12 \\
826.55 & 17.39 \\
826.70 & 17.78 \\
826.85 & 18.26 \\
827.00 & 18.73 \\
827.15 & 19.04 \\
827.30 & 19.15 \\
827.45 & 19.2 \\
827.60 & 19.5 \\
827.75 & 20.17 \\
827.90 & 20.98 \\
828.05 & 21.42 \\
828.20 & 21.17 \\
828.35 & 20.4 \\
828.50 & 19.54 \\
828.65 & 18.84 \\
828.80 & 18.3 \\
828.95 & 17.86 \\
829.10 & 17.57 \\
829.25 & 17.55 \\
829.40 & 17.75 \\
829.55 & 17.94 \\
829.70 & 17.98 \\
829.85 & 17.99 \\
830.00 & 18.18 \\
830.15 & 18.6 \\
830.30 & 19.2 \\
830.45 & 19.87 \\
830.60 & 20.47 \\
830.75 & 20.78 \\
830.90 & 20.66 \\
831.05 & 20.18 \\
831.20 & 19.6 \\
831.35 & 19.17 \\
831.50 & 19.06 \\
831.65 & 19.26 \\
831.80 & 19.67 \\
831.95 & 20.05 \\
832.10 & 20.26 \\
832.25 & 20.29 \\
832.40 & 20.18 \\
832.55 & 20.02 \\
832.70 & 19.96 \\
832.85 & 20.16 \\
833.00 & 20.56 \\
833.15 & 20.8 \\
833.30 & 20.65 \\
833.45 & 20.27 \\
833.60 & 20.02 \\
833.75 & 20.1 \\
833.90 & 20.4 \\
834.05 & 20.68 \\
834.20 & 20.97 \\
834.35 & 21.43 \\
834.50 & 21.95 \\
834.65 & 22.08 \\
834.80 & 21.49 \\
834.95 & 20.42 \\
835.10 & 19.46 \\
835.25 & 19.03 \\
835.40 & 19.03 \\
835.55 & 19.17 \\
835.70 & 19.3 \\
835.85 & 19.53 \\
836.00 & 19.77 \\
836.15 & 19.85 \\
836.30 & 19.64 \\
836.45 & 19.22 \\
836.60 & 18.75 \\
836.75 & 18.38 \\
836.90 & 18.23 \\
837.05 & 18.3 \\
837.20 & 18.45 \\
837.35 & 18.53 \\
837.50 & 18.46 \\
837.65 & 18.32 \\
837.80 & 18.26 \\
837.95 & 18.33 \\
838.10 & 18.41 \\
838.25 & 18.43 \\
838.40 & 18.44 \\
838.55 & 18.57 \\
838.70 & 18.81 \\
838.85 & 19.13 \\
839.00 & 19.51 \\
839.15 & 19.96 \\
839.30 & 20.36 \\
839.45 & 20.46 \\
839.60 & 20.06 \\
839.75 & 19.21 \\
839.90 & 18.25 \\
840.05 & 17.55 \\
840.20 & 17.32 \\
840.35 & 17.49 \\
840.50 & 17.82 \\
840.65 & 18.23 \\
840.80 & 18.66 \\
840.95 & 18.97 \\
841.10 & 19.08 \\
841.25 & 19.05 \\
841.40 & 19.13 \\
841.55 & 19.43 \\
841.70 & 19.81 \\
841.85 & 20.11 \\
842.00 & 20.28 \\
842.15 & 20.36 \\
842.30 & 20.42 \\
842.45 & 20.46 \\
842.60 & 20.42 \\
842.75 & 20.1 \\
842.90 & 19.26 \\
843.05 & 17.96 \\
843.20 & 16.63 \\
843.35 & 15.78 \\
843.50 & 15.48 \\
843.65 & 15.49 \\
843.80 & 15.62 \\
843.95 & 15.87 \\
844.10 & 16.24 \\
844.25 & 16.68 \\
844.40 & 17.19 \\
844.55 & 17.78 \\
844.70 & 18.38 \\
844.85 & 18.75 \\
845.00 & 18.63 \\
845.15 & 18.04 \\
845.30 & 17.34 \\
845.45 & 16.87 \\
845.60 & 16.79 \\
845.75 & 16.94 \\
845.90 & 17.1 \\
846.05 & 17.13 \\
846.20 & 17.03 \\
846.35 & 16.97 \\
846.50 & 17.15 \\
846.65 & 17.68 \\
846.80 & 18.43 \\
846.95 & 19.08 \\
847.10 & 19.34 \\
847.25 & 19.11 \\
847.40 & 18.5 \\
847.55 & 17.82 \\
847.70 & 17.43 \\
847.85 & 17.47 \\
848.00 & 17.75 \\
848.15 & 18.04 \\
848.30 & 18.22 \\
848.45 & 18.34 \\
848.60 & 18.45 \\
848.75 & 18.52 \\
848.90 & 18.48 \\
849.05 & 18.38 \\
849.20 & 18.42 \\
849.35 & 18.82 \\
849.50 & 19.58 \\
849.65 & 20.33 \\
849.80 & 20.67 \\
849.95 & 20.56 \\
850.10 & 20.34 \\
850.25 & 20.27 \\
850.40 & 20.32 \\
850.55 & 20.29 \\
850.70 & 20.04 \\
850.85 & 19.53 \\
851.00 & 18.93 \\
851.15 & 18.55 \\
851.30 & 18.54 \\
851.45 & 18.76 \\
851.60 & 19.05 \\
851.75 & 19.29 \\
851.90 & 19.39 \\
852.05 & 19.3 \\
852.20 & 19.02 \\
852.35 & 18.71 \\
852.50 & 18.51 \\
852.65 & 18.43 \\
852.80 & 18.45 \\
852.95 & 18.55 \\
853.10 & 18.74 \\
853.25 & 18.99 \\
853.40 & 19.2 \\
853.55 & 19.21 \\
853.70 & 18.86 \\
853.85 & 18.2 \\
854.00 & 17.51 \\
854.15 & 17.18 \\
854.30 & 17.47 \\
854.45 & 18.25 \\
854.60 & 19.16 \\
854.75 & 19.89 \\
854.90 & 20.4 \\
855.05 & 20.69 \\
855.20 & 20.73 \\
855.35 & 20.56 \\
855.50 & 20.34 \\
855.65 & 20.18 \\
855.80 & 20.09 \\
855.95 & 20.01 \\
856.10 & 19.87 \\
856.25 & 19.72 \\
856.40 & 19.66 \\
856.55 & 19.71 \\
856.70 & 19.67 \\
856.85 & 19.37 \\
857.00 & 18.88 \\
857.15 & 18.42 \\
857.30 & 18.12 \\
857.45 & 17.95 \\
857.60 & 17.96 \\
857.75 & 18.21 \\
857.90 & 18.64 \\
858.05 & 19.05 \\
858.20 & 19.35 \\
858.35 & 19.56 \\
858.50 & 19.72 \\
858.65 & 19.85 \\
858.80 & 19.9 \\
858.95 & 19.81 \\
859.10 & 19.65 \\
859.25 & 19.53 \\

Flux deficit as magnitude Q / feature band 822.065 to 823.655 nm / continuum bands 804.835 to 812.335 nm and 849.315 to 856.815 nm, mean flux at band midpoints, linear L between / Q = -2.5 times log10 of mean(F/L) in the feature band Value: -0.023 mag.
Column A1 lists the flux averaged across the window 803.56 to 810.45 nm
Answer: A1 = 19.3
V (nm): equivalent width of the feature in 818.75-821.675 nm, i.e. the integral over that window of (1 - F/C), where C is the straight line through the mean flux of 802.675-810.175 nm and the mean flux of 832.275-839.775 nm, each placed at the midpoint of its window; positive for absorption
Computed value -0.07 nm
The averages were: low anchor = 19.2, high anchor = 19.6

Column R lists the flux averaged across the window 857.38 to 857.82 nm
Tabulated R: 18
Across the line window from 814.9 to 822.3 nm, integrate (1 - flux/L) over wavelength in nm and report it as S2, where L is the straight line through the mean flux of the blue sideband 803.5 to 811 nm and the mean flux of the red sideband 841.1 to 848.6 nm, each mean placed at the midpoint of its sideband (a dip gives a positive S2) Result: -0.39 nm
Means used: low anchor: 19.3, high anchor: 18.1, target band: 19.9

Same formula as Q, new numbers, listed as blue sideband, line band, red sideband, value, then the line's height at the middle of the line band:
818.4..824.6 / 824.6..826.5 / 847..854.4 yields 0.04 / 19.6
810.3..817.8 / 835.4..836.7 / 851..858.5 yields 0.02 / 19.7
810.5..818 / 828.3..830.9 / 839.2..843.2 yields 0.05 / 19.7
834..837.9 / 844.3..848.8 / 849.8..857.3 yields 0.09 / 19.4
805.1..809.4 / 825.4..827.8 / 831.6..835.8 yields 0.08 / 20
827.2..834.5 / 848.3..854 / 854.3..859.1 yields 0.02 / 19.5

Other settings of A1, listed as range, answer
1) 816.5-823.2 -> 19.8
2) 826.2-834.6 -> 19.5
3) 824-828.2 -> 19.2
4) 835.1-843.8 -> 18.8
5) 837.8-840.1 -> 19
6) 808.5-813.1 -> 19.9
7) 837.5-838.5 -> 18.4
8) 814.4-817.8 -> 20.3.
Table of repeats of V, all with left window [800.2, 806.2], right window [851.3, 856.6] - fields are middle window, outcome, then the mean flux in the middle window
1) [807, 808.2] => 0.027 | 19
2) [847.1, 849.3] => 0.111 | 18.3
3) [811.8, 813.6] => -0.052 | 20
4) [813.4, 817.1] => -0.198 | 20.5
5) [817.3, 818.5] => 0.014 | 19.2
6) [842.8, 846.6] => 0.422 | 17.1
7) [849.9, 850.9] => -0.052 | 20.2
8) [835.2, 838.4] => 0.078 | 18.8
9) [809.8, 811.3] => -0.017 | 19.7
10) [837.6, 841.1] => 0.099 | 18.7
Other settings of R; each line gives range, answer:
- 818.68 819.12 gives 17.8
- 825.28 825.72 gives 20.3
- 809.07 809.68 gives 18.6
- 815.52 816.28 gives 20.5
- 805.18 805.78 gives 20.5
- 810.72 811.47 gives 21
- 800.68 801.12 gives 19.4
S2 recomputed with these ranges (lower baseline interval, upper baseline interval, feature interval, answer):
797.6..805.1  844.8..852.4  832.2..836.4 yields -0.350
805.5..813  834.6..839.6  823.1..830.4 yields 0.144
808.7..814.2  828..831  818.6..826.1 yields -0.121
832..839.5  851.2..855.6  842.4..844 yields 0.153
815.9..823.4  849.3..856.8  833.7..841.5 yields 0.145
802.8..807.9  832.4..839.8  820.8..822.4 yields -0.064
